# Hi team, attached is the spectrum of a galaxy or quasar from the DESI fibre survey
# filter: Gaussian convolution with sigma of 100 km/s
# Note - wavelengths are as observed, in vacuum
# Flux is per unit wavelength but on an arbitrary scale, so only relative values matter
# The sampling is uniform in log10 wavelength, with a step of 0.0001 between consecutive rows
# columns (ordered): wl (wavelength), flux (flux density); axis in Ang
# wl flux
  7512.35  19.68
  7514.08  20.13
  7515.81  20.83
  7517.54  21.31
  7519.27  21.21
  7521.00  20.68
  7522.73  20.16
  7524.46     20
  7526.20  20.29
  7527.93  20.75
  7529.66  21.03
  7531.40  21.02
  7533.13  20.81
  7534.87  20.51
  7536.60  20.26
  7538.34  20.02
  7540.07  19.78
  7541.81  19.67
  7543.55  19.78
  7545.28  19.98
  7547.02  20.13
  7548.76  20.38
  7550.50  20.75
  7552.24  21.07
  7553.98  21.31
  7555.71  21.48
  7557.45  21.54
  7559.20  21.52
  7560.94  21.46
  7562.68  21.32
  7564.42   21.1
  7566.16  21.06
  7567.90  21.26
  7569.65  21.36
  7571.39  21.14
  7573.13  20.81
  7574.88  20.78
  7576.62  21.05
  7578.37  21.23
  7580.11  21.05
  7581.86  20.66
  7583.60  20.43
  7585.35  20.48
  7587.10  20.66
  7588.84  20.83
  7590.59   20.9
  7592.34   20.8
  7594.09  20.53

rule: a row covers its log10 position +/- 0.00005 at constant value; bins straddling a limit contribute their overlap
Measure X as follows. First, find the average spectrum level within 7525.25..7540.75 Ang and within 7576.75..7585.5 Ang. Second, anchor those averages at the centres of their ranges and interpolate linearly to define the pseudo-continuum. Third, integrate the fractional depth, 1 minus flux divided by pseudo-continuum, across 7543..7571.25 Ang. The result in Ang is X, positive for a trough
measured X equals -0.45 Ang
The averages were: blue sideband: 20.5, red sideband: 20.8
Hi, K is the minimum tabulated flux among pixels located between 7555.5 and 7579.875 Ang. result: 20.78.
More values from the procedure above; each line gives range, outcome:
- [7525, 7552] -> 19.67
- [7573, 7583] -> 20.66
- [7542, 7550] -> 19.78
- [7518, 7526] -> 20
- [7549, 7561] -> 20.75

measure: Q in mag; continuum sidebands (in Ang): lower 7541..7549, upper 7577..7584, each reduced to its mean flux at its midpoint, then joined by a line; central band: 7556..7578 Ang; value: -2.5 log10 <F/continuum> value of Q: -0.03 mag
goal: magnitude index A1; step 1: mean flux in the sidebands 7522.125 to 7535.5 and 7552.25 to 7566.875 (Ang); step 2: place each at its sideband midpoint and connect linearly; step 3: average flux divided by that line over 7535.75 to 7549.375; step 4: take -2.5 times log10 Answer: 0.05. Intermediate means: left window 20.6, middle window 20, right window 21.3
